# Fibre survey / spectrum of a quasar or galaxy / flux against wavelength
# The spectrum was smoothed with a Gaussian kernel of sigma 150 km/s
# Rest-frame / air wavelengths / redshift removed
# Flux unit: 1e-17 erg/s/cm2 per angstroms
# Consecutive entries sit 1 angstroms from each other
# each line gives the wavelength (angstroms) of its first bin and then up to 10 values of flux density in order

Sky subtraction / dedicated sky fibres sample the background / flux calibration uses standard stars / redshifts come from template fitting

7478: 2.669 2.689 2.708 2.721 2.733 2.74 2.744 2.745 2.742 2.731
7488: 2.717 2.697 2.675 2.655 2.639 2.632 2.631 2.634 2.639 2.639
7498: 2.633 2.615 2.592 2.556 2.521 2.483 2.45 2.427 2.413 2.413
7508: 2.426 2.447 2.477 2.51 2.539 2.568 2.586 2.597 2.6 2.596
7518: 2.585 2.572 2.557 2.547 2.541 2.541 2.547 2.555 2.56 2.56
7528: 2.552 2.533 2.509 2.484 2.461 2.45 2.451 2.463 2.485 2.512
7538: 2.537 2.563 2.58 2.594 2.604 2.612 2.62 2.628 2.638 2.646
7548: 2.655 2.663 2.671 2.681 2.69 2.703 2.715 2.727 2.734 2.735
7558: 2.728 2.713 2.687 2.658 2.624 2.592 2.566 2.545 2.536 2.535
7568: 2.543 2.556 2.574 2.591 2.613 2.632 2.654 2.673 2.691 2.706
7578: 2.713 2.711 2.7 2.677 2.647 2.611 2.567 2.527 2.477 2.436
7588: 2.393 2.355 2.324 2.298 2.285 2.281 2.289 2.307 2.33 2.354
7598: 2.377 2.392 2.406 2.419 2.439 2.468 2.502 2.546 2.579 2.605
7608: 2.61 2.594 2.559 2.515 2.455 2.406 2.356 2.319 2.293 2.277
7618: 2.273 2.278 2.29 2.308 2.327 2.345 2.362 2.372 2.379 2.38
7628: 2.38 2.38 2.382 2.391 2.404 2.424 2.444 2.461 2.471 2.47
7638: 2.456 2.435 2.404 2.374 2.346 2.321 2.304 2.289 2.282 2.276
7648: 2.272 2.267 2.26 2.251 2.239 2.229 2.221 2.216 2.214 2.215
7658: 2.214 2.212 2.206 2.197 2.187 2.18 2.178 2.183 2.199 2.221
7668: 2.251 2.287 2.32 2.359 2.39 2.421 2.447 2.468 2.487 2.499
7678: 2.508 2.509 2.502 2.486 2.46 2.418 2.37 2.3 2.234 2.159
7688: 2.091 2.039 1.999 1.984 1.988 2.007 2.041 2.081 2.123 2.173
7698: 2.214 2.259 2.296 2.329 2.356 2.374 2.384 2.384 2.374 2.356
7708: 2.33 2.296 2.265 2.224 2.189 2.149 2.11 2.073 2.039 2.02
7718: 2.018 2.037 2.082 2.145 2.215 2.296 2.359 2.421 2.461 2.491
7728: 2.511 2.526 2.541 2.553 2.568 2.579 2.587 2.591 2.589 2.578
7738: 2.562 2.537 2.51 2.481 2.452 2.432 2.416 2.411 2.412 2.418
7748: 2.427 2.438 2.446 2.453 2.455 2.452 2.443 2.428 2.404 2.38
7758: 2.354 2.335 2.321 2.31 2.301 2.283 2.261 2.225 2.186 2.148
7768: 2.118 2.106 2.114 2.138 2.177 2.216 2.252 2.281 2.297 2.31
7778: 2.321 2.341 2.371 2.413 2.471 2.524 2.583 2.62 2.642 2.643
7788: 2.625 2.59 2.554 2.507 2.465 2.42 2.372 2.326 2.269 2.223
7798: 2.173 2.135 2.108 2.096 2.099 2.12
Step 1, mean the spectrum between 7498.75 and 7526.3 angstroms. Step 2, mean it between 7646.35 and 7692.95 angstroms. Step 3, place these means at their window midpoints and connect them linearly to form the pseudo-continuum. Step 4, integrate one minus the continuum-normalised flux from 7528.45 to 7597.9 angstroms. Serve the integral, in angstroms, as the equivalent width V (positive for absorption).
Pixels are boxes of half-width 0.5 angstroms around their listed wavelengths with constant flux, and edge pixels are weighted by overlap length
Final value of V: -3.38 angstroms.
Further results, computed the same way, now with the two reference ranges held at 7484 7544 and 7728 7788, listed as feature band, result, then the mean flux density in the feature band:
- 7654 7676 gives 1.8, 2.27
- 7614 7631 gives 1.1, 2.34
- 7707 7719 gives 1.4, 2.16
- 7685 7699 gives 2.0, 2.1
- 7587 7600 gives 0.9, 2.34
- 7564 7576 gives -0.3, 2.59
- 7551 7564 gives -0.8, 2.69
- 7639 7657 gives 1.4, 2.28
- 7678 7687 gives 0.2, 2.4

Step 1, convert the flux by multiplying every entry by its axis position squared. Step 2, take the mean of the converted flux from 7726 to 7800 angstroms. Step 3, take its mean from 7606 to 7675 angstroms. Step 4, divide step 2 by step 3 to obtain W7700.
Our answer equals 1.1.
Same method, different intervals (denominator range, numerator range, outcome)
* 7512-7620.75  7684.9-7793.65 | 0.96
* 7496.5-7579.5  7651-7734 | 0.92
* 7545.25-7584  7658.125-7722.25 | 0.88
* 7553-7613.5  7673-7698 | 0.92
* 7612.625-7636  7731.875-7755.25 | 1.09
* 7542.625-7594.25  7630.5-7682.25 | 0.92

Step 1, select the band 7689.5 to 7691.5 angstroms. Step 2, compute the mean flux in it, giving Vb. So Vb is 1.99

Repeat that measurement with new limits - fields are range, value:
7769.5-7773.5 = 2.16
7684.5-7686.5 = 2.27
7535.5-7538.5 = 2.51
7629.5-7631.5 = 2.39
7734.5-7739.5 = 2.57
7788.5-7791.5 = 2.55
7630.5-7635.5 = 2.42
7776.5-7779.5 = 2.32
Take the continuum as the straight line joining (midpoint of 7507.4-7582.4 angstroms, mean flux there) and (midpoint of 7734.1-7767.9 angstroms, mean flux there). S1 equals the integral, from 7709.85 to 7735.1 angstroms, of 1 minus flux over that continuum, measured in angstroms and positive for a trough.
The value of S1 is 1.3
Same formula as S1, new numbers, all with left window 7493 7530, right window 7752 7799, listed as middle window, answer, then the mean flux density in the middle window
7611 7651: 1.6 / 2.36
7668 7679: 0.1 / 2.42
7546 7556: -0.7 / 2.68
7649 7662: 1.2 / 2.22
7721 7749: -1.1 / 2.47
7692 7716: 1.8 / 2.23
